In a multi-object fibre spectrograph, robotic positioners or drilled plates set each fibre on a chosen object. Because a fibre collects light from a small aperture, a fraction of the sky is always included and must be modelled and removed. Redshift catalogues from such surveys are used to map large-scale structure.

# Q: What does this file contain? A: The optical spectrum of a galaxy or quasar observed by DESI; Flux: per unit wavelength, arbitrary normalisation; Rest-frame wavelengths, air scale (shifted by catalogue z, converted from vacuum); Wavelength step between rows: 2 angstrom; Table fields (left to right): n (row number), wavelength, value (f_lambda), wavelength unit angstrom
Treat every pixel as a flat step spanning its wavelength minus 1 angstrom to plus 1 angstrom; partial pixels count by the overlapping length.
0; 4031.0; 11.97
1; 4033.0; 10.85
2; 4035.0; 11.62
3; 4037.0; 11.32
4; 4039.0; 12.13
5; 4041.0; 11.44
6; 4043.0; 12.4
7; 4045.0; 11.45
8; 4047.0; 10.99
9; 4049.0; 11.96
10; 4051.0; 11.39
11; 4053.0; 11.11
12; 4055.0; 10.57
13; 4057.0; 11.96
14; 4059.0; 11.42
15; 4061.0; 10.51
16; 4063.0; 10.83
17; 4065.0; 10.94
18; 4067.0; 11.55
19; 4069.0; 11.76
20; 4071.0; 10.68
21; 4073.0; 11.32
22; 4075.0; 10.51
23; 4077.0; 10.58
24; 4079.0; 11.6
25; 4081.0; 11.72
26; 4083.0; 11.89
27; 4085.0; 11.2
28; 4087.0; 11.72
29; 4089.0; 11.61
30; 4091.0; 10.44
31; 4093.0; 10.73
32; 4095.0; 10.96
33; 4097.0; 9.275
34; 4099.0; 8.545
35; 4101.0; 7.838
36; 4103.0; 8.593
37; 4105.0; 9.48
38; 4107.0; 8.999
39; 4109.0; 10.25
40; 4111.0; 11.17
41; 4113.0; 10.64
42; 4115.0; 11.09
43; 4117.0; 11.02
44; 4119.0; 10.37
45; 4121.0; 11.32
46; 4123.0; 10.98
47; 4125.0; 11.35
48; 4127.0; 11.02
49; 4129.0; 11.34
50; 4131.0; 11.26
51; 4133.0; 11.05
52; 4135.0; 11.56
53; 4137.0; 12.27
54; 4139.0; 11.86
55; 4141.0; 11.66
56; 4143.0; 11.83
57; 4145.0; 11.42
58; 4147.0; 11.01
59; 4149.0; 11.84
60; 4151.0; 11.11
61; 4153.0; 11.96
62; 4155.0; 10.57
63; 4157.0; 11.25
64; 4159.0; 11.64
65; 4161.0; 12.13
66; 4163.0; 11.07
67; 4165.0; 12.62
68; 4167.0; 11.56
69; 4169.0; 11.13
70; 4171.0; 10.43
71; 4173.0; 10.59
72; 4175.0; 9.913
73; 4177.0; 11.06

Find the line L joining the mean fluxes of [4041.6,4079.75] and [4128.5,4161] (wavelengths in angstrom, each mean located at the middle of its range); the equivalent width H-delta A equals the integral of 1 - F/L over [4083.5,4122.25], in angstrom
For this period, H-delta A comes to 3.64 angstrom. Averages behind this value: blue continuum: 11.2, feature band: 10.3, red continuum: 11.5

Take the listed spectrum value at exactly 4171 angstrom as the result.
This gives 10.43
